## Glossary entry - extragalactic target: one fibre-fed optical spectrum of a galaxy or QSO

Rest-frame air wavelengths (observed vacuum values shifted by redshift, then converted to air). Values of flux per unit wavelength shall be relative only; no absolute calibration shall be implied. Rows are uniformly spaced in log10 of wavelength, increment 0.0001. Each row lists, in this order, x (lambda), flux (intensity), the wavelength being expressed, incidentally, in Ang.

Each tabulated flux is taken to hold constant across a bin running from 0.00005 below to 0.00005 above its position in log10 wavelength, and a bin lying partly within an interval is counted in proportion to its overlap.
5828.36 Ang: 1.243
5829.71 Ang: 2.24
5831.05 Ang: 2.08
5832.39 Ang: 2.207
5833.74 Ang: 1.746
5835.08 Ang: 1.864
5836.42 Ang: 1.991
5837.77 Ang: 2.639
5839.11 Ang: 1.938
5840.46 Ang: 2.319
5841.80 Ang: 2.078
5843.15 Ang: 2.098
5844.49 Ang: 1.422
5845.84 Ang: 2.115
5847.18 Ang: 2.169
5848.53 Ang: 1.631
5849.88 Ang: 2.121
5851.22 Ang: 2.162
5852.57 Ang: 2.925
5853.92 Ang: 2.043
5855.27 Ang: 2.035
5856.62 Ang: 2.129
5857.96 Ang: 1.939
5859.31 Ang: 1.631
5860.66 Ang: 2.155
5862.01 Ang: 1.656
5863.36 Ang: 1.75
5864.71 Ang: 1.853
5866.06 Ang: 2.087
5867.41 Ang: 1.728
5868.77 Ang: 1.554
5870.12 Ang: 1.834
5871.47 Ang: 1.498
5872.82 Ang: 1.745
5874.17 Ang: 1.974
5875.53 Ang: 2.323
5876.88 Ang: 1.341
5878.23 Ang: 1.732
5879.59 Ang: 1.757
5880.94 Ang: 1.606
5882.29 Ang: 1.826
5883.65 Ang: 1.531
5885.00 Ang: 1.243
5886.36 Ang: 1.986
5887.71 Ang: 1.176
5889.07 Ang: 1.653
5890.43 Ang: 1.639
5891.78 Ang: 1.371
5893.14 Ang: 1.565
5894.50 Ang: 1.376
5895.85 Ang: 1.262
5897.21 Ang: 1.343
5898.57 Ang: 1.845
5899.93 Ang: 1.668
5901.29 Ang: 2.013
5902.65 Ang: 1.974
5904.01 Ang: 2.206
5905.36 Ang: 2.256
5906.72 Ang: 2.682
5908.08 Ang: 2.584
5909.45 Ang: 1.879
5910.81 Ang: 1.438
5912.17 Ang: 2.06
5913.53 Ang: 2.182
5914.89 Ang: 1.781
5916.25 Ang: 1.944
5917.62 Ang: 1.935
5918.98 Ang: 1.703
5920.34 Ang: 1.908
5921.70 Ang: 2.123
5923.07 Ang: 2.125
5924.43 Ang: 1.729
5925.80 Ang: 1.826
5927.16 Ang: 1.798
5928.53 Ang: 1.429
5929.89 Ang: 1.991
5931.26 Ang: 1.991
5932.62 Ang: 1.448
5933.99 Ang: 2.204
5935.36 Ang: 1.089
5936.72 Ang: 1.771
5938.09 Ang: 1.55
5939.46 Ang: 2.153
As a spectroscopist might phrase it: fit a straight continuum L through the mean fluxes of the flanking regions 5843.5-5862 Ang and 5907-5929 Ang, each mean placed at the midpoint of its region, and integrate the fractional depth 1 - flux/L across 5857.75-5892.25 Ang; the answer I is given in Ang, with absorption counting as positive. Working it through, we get 4.8 Ang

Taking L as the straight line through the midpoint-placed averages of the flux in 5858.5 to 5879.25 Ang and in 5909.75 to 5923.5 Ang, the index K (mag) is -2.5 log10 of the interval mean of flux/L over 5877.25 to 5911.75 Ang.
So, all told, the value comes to 0.07 mag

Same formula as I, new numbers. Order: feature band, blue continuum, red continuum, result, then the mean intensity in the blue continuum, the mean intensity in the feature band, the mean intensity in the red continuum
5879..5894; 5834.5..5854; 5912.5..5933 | 3.1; 2.1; 1.57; 1.87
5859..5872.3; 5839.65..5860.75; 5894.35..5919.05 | 1.6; 2.06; 1.78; 1.92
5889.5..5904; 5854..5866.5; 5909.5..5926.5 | 2.1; 1.92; 1.63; 1.9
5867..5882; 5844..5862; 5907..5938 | 1.8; 2.03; 1.74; 1.86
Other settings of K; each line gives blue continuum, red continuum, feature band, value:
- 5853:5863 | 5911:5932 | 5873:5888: 0.14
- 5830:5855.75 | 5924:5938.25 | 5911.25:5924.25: -0.11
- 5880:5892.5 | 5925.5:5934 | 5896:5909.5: -0.22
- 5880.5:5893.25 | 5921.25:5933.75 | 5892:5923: -0.12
